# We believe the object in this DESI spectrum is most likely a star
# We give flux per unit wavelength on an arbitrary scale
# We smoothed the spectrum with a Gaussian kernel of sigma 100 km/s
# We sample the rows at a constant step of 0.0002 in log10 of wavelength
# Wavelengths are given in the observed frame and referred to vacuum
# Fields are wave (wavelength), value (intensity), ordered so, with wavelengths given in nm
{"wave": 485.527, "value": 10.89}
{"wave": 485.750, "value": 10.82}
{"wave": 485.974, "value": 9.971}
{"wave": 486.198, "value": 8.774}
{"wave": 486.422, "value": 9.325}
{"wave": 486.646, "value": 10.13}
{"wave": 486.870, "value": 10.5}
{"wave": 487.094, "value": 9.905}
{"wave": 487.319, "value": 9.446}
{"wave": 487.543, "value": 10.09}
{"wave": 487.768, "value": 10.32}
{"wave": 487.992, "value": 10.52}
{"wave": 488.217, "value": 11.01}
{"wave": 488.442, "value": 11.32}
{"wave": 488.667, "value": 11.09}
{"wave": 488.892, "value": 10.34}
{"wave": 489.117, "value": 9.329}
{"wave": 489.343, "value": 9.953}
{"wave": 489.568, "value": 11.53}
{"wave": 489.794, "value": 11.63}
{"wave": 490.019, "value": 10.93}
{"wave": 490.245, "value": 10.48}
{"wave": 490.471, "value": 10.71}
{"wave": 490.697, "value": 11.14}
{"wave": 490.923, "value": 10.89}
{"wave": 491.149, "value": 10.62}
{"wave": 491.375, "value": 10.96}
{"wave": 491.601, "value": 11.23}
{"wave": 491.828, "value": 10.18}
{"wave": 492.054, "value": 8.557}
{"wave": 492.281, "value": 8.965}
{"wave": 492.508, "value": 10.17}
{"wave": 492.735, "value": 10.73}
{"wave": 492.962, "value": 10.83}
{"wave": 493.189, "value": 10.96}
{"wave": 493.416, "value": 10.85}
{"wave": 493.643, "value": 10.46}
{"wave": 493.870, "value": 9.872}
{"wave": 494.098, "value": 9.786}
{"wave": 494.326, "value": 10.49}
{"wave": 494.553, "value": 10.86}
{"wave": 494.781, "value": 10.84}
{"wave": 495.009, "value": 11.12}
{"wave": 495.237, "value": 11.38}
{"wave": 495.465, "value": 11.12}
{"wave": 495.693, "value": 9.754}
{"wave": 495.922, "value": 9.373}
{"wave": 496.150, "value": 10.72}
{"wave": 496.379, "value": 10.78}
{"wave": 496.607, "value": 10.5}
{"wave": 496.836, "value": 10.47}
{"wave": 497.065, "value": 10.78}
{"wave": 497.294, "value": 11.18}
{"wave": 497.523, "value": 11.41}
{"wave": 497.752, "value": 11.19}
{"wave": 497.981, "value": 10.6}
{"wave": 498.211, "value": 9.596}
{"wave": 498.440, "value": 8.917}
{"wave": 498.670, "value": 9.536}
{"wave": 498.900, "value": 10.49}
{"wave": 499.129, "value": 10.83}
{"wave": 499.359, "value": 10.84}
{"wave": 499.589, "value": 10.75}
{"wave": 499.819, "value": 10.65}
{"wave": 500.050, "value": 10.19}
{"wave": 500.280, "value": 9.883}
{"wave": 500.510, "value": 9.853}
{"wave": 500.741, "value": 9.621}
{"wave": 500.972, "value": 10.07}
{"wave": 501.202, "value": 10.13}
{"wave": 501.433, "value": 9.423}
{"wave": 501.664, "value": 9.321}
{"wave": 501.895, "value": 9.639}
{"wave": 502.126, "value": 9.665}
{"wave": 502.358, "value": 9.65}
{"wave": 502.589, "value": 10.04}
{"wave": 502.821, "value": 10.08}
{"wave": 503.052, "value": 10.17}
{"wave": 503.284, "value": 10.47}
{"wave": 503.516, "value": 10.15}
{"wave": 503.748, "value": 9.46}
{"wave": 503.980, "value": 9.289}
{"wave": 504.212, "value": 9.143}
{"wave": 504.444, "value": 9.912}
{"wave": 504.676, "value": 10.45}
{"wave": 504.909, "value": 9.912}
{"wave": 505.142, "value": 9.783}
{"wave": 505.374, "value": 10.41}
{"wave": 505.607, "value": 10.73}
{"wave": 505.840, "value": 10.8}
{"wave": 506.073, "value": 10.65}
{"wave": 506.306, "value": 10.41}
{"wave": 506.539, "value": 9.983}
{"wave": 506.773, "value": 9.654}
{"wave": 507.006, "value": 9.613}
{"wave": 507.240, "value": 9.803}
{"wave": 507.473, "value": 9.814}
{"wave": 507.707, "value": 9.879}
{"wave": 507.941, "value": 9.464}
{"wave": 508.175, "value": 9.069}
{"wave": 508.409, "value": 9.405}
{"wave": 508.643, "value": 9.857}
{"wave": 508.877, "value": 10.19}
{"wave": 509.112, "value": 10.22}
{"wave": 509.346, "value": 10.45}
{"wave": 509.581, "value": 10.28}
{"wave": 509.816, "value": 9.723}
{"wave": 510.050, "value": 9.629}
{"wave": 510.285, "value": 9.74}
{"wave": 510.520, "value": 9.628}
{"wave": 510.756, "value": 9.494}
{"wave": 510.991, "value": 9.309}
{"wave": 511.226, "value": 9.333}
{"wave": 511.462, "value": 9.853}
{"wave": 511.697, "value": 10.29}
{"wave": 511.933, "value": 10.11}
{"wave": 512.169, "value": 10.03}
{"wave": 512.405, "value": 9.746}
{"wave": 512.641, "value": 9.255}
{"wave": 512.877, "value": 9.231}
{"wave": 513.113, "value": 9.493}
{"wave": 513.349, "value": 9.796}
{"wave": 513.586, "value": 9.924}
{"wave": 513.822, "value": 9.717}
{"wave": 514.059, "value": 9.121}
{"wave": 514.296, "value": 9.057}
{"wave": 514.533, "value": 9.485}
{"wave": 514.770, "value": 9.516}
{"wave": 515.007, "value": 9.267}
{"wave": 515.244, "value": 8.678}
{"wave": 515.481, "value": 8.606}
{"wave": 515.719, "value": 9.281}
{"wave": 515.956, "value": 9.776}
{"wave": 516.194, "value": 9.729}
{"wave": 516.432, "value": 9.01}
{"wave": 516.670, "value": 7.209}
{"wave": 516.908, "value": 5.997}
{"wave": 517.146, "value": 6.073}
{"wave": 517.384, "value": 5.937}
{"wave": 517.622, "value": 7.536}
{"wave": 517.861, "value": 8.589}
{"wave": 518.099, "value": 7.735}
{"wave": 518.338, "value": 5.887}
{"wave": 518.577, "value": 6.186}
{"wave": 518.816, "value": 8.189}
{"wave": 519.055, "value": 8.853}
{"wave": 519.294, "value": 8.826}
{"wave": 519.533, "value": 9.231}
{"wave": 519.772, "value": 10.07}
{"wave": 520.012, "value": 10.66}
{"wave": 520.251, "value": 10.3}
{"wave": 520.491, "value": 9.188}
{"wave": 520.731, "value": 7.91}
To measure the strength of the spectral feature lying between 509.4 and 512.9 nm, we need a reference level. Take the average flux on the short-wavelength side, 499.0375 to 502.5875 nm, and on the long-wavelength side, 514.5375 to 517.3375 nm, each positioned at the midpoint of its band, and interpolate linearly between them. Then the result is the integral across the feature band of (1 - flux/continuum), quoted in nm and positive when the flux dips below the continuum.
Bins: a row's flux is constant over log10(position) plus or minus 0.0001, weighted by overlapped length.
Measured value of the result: -0.31 nm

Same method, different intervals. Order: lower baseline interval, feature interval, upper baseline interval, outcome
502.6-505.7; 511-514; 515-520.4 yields -0.25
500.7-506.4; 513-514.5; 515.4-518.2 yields -0.20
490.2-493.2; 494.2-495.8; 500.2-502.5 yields -0.09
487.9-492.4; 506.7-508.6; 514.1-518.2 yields -0.11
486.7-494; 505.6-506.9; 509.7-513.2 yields -0.06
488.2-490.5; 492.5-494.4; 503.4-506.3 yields 0.02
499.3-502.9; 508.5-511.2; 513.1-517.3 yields -0.17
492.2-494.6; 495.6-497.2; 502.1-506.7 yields -0.01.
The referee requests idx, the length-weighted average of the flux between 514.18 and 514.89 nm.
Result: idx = 9.35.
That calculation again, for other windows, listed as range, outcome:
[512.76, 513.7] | 9.61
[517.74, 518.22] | 8.15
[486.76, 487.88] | 10.1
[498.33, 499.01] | 9.64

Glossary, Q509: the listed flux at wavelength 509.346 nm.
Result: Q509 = 10.45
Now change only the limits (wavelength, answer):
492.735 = 10.73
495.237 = 11.38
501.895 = 9.639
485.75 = 10.82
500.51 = 9.853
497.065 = 10.78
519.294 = 8.826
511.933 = 10.11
